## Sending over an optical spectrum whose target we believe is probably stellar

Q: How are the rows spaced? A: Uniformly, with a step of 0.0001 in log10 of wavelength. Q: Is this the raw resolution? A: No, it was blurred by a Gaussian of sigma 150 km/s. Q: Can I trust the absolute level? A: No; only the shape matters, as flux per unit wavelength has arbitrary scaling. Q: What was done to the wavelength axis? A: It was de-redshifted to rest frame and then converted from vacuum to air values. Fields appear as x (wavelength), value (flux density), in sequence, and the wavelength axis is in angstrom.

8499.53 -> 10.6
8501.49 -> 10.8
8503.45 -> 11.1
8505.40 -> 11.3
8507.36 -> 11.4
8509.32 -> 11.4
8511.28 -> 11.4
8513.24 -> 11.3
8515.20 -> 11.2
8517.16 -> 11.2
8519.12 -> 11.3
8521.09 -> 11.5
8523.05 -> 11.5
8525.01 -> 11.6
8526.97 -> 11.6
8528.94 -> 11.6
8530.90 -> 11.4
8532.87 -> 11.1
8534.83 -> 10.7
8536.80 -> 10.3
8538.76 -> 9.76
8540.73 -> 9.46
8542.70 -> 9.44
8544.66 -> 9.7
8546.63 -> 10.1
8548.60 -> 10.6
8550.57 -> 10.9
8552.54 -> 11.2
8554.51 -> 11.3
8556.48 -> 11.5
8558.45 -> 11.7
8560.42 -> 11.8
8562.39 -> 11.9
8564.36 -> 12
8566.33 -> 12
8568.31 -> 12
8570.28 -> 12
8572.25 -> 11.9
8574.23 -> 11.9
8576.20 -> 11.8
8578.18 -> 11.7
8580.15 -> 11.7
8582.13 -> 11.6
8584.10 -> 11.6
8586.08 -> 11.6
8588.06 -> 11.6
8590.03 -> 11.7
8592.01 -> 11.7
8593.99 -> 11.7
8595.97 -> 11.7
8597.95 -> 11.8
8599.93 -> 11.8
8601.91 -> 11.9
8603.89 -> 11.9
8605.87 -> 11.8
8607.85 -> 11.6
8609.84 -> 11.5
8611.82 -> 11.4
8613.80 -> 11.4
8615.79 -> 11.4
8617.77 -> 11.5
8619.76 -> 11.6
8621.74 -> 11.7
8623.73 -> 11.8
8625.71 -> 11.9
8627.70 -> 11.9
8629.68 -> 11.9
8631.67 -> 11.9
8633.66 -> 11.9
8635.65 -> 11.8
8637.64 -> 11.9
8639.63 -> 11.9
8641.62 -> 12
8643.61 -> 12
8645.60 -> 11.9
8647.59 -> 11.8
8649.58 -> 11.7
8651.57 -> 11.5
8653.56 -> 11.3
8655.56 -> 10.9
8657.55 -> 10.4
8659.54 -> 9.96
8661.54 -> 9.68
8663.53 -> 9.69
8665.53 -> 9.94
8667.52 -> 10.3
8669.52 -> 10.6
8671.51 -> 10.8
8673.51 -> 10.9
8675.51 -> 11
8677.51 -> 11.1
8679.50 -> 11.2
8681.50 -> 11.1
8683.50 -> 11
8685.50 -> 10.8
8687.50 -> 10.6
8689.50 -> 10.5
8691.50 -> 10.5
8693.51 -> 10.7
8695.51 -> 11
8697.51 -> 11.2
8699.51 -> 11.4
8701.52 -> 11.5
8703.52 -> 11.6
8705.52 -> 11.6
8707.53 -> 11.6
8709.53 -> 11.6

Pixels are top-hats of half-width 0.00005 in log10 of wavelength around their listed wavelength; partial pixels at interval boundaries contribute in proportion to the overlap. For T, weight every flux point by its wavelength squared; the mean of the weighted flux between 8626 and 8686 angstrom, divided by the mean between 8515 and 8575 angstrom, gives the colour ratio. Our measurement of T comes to 1.0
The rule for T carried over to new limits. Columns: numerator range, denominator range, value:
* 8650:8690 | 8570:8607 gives 0.93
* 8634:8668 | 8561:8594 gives 0.96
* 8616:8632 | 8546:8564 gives 1.06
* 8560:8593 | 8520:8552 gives 1.11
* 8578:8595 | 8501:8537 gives 1.05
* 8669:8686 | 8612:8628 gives 0.96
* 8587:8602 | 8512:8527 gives 1.05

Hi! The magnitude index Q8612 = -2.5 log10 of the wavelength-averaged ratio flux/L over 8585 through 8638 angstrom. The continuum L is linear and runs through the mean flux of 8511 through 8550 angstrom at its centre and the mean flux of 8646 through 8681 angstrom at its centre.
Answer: -0.088 mag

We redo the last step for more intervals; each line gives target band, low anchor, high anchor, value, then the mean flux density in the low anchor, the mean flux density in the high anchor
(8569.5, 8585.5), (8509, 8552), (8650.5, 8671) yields -0.10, 10.9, 10.4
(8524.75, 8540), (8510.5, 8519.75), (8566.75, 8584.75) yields 0.05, 11.3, 11.8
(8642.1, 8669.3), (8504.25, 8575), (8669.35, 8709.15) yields 0.02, 11.2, 11.1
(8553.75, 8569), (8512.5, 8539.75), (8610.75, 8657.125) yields -0.04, 11.1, 11.7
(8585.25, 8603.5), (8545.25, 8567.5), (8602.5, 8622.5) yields -0.02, 11.3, 11.6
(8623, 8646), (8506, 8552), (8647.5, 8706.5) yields -0.10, 10.9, 10.9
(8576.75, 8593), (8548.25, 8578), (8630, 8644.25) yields 0.01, 11.7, 11.9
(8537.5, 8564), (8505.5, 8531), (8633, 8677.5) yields 0.06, 11.4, 11.1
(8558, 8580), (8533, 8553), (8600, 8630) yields -0.11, 10.2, 11.7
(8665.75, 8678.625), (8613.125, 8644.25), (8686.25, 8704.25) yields 0.05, 11.8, 11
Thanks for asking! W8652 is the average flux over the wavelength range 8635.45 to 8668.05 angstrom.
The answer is 11.1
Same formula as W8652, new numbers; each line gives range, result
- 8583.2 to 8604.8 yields 11.7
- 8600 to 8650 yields 11.8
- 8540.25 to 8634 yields 11.5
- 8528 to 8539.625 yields 10.8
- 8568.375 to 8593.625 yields 11.7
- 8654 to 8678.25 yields 10.4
